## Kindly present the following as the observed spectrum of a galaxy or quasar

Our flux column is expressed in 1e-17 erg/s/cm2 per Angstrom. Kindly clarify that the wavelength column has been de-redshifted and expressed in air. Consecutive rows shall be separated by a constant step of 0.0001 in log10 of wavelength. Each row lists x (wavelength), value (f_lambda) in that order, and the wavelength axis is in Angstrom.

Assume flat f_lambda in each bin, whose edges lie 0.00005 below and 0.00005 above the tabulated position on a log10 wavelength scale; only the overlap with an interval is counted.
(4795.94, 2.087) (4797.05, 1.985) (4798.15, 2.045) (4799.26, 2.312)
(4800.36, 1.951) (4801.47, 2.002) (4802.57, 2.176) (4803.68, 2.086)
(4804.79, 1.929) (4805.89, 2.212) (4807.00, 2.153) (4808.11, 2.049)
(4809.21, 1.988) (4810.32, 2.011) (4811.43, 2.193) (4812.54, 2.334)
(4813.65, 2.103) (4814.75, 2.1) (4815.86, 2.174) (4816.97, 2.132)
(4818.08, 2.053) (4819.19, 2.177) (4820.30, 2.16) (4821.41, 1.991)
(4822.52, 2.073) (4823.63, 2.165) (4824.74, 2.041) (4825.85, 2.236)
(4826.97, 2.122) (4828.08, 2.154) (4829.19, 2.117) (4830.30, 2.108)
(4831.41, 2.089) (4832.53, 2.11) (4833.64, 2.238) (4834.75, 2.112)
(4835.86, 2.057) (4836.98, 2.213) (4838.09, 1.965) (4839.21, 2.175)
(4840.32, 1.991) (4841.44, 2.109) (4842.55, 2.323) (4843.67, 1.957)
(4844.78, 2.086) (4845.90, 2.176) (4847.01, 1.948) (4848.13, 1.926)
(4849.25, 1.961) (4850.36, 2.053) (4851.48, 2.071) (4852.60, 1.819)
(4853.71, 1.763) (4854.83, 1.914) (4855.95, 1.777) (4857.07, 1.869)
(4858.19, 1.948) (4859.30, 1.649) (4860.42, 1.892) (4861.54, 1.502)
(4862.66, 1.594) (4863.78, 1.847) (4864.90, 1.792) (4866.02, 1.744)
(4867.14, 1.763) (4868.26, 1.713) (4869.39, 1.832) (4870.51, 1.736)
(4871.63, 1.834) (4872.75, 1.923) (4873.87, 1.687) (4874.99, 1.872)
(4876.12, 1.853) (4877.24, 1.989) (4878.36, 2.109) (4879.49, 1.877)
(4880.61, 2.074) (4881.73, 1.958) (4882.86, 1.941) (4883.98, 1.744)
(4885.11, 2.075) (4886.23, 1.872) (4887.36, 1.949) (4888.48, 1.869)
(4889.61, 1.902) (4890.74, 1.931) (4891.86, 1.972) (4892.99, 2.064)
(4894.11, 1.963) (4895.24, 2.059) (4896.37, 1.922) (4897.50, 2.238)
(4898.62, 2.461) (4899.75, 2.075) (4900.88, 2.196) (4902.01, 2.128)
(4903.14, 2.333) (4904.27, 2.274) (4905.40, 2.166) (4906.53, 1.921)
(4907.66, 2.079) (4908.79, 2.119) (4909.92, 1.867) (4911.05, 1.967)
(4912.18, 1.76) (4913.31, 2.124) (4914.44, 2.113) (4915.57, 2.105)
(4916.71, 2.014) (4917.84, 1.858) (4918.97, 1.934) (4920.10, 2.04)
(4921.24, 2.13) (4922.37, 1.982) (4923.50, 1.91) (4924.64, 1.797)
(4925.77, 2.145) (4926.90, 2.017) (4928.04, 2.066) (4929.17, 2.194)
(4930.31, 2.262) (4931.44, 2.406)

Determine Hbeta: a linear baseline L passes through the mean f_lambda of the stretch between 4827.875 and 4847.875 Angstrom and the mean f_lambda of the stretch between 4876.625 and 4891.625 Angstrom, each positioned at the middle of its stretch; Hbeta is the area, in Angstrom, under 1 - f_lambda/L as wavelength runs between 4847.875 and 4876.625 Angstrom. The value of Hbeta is 2.9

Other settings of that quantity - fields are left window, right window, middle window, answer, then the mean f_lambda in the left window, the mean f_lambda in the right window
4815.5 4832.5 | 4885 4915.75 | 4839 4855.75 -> 0.7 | 2.12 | 2.05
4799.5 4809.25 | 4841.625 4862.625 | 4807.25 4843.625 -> -2.1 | 2.07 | 1.92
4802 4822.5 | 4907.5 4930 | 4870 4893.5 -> 1.5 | 2.11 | 2.01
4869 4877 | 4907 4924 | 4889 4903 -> -1.2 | 1.83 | 2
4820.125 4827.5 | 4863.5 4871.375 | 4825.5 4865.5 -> -0.9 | 2.11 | 1.77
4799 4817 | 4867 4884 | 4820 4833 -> -0.4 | 2.11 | 1.88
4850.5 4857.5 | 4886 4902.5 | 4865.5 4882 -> 0.8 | 1.88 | 2.04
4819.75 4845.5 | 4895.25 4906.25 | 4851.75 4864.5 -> 2.1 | 2.11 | 2.18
